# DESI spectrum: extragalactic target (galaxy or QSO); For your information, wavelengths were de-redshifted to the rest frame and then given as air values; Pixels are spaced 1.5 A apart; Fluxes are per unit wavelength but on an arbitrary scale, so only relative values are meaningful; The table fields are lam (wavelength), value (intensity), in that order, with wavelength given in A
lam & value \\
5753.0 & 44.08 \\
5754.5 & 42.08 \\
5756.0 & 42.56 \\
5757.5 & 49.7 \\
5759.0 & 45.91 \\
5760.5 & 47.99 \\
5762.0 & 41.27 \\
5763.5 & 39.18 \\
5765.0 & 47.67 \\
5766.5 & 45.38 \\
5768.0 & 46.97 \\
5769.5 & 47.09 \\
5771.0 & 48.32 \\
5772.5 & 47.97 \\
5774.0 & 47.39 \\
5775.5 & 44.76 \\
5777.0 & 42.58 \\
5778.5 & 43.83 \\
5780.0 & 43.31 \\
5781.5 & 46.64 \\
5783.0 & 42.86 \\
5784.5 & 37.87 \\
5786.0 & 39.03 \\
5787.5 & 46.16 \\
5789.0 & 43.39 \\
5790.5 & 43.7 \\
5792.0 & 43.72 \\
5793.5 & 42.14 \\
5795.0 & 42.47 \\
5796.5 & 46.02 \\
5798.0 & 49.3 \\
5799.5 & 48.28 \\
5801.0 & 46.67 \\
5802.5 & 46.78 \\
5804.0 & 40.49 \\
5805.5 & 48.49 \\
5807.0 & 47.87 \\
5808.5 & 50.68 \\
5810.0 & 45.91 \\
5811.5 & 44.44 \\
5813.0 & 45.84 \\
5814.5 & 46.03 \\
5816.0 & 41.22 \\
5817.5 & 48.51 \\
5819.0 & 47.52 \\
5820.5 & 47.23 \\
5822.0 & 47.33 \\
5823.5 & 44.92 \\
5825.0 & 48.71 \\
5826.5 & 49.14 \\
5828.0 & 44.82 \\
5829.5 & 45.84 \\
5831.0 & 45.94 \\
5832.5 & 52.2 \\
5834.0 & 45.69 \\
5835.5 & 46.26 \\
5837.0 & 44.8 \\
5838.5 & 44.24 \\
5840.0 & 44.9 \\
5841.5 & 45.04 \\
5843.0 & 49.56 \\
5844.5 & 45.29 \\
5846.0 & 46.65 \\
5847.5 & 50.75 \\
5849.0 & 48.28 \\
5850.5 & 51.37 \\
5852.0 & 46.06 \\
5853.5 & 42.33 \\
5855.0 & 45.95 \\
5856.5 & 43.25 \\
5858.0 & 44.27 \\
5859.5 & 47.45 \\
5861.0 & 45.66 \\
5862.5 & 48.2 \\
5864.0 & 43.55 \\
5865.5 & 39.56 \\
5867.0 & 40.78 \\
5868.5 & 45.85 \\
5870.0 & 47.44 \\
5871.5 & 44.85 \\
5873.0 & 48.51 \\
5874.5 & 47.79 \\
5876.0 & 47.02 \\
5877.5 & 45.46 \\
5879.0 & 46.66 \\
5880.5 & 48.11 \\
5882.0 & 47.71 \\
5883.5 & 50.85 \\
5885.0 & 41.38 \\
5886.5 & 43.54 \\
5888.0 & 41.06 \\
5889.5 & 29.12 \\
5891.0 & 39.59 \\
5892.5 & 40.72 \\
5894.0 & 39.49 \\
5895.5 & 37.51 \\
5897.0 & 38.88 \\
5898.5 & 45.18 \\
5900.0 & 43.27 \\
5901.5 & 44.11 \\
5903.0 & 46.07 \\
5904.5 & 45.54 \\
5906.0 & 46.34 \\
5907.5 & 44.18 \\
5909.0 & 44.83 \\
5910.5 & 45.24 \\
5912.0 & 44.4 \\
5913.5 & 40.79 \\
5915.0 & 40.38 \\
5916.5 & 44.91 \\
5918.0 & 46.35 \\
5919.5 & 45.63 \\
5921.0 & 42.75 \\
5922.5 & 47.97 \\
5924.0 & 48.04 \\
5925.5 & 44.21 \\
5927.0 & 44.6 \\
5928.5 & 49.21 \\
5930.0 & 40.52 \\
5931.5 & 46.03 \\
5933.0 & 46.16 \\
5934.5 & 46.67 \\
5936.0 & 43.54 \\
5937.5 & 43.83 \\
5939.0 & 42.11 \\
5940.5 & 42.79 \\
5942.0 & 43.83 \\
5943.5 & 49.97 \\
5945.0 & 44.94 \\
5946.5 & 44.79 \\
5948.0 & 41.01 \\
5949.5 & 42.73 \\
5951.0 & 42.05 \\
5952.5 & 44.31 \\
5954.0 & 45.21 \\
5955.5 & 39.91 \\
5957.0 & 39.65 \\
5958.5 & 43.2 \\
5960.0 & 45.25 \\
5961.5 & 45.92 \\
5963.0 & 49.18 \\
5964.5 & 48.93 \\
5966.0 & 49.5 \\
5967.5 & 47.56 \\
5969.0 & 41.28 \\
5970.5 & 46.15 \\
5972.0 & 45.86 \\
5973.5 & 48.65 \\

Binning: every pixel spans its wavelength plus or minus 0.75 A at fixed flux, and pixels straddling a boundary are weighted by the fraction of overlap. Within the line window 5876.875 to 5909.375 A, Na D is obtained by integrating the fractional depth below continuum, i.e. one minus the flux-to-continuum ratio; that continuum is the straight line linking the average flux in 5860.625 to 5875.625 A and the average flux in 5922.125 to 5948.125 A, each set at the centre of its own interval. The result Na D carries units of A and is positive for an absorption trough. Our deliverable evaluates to 1.5 A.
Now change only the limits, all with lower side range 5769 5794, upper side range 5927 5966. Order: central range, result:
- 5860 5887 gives -0.83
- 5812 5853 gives -2.31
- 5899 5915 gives 0.06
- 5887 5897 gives 1.42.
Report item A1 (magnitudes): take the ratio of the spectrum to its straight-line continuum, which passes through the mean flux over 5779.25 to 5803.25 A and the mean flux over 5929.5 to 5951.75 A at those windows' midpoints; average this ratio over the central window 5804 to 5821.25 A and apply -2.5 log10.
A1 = -0.052 mag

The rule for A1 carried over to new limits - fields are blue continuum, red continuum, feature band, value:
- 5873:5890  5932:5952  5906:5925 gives 0.00 mag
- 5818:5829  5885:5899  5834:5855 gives -0.04 mag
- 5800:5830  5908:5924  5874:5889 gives -0.01 mag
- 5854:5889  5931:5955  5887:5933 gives 0.04 mag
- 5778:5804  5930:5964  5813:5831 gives -0.05 mag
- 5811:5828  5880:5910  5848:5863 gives -0.04 mag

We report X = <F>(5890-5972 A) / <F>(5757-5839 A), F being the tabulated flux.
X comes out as 1.0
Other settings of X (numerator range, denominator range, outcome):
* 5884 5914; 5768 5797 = 0.95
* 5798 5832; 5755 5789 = 1.04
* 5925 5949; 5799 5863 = 0.96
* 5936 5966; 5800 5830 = 0.95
